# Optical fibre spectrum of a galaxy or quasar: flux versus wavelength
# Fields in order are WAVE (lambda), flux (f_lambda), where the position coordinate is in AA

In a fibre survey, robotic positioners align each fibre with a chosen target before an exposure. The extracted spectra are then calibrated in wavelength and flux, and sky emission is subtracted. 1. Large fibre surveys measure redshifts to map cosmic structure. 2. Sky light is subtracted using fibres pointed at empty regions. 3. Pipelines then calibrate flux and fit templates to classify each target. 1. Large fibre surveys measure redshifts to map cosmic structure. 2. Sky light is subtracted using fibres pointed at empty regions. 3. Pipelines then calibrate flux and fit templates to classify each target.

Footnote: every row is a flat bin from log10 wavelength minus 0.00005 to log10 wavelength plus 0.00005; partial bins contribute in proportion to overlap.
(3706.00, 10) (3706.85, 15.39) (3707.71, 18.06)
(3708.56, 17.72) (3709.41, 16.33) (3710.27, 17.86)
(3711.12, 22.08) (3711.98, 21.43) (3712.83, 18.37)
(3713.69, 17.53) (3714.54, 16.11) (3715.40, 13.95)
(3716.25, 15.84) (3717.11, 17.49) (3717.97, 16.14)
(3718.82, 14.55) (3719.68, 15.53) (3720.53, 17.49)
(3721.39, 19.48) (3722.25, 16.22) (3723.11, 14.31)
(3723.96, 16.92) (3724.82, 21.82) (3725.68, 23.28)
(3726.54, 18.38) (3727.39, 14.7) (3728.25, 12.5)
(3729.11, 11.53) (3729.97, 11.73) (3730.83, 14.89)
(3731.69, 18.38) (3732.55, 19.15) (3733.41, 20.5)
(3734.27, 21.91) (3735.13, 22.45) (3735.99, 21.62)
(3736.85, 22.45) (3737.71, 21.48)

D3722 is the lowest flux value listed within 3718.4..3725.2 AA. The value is 14.31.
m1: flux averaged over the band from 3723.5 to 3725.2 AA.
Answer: 19.2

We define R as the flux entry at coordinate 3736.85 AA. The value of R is 22.45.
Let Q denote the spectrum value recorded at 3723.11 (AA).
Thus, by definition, 14.31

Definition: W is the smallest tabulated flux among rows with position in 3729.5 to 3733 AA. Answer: 11.73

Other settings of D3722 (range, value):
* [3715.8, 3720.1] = 14.55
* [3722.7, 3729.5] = 11.53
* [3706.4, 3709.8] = 15.39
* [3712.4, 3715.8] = 13.95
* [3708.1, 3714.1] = 16.33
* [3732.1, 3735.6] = 19.15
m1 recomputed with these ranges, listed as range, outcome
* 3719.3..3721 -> 16.6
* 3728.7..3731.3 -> 12.8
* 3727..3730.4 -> 12.6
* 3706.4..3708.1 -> 16.6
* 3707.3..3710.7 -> 17.5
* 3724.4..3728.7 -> 18.1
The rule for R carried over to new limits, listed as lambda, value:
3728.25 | 12.5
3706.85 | 15.39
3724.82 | 21.82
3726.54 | 18.38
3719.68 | 15.53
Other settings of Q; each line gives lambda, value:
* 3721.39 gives 19.48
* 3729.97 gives 11.73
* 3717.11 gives 17.49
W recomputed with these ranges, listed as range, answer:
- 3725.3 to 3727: 18.38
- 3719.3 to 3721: 15.53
